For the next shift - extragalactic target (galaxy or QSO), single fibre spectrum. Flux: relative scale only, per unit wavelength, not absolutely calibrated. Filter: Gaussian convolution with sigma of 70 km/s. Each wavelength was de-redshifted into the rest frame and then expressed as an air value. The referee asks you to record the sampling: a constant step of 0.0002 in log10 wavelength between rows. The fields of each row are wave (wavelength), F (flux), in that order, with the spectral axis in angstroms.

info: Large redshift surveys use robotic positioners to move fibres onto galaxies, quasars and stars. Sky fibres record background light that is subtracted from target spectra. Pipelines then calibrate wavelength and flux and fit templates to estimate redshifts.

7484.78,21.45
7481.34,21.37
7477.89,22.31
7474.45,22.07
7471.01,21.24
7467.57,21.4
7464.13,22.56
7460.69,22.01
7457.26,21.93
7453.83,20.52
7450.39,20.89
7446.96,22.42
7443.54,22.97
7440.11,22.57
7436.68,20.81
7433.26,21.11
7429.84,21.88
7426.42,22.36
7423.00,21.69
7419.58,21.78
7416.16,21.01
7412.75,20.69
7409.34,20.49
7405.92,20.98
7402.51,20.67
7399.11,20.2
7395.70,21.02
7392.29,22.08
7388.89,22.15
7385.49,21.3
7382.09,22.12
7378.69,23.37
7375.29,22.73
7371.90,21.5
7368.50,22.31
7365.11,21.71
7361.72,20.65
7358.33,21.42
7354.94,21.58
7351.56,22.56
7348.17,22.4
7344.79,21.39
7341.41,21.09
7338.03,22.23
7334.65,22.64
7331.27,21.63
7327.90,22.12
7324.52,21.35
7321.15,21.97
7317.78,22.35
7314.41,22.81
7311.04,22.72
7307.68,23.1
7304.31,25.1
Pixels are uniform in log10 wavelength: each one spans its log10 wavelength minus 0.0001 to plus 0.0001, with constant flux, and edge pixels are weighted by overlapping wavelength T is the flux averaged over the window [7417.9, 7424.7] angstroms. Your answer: 21.7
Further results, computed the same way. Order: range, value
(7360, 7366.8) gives 21.2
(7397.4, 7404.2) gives 20.4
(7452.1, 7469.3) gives 21.7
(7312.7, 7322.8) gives 22.4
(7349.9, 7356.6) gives 22.1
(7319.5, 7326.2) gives 21.7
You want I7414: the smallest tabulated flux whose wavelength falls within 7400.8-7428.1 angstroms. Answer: 20.49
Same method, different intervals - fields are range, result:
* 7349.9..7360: 21.42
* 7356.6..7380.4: 20.65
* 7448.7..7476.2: 20.52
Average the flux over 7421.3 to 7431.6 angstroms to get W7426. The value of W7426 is 22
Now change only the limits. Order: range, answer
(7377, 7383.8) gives 22.7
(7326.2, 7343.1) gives 21.9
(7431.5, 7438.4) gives 21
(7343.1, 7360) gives 21.9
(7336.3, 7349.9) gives 21.8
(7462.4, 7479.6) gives 21.9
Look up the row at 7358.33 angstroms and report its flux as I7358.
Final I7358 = 21.42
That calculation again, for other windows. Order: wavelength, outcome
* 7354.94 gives 21.58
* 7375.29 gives 22.73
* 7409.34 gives 20.49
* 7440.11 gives 22.57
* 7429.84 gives 21.88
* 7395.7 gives 21.02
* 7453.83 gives 20.52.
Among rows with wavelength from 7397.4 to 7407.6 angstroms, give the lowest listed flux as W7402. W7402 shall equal 20.2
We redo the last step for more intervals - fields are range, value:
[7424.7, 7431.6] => 21.88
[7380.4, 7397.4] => 21.02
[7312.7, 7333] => 21.35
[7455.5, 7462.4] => 21.93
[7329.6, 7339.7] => 21.63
